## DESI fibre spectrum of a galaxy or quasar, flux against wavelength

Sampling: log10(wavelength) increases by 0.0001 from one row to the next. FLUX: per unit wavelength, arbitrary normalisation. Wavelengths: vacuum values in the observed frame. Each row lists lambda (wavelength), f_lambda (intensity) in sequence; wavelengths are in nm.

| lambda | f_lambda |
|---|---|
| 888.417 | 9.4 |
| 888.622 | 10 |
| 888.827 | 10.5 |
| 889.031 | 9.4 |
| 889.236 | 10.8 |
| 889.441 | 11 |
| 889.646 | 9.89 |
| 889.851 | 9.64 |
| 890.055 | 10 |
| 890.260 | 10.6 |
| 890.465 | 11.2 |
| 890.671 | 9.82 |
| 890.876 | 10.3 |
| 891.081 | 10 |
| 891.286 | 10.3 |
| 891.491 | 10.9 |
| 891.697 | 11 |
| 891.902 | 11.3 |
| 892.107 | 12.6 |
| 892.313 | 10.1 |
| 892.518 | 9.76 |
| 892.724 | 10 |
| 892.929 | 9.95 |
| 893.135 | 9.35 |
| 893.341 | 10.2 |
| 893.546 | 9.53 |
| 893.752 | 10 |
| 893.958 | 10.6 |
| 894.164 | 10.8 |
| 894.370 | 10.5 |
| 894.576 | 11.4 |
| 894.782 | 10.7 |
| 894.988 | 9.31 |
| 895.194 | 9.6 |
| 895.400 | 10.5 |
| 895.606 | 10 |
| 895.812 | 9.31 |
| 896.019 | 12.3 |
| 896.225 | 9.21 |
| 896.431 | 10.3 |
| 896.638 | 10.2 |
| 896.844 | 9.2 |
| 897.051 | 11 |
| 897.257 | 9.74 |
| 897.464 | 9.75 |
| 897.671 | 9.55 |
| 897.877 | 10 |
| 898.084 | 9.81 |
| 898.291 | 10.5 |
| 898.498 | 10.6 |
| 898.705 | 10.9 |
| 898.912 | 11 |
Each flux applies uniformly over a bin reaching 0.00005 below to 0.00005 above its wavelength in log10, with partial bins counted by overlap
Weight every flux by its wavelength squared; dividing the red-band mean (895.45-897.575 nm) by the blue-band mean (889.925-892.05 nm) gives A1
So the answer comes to 0.97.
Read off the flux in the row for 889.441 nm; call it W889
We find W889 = 11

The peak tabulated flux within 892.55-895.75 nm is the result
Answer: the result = 11.4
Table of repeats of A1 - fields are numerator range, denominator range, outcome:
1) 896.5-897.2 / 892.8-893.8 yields 1.04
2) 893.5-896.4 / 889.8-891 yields 1.01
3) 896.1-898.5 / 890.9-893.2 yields 0.96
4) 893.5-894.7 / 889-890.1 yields 1.04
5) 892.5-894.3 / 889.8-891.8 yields 0.97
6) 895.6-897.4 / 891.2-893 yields 0.96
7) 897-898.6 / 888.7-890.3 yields 1.01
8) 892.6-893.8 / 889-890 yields 0.97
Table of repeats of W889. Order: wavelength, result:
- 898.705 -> 10.9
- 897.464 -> 9.75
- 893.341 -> 10.2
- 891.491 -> 10.9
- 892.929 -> 9.95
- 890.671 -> 9.82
